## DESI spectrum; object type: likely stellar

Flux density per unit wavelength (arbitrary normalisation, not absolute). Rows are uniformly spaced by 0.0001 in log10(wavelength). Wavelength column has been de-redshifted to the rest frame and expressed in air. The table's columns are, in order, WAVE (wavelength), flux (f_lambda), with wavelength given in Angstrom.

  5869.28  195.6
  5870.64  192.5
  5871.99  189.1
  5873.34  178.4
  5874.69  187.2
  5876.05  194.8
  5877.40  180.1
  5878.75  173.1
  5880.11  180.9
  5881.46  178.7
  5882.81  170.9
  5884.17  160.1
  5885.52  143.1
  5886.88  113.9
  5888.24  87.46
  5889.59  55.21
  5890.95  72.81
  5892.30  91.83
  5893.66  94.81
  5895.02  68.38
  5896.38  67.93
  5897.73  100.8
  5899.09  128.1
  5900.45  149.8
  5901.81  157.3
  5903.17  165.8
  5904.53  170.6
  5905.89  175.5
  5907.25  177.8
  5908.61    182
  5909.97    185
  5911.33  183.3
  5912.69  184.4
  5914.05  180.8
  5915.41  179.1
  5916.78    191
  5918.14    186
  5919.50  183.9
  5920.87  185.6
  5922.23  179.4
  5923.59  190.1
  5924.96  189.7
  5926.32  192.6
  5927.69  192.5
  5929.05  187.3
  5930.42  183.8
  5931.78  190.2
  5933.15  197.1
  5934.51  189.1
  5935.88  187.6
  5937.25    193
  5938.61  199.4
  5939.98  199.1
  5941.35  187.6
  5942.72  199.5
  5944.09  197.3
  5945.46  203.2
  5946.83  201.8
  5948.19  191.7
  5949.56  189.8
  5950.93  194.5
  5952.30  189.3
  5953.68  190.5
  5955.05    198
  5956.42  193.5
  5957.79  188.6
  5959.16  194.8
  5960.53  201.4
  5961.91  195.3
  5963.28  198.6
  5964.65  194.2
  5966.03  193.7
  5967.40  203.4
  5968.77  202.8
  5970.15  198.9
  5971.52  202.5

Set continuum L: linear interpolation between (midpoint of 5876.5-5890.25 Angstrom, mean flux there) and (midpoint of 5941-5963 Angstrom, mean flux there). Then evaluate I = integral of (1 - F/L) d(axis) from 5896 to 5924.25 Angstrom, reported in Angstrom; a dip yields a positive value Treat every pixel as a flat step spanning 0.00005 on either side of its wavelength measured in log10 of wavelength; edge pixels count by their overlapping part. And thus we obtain -0.46 Angstrom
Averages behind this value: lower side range 145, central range 168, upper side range 195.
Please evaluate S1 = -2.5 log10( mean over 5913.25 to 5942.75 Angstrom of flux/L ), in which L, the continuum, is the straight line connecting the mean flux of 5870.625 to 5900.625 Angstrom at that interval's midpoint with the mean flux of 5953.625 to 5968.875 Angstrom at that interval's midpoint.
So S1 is -0.12 mag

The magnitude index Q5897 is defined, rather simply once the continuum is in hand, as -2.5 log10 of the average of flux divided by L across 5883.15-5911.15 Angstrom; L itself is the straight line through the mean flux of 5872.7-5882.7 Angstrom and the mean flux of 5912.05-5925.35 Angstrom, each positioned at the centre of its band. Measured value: 0.38 mag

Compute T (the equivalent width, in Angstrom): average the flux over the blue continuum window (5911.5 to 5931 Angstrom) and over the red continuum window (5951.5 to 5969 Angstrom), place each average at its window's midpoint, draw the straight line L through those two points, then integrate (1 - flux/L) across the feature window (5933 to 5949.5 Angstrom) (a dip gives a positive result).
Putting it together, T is -0.4 Angstrom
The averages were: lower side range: 186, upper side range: 196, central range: 195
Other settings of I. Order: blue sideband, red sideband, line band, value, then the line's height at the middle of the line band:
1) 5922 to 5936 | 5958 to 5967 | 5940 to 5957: -0.14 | 193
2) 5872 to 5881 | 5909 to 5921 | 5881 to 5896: 5.94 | 183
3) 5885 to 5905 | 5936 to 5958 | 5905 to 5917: -4.00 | 136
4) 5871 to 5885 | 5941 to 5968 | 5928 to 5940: -0.02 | 191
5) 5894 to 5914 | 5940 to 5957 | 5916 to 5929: -1.48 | 169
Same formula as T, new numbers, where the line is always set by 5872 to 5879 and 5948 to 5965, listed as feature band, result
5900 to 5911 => 1.0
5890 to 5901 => 5.4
